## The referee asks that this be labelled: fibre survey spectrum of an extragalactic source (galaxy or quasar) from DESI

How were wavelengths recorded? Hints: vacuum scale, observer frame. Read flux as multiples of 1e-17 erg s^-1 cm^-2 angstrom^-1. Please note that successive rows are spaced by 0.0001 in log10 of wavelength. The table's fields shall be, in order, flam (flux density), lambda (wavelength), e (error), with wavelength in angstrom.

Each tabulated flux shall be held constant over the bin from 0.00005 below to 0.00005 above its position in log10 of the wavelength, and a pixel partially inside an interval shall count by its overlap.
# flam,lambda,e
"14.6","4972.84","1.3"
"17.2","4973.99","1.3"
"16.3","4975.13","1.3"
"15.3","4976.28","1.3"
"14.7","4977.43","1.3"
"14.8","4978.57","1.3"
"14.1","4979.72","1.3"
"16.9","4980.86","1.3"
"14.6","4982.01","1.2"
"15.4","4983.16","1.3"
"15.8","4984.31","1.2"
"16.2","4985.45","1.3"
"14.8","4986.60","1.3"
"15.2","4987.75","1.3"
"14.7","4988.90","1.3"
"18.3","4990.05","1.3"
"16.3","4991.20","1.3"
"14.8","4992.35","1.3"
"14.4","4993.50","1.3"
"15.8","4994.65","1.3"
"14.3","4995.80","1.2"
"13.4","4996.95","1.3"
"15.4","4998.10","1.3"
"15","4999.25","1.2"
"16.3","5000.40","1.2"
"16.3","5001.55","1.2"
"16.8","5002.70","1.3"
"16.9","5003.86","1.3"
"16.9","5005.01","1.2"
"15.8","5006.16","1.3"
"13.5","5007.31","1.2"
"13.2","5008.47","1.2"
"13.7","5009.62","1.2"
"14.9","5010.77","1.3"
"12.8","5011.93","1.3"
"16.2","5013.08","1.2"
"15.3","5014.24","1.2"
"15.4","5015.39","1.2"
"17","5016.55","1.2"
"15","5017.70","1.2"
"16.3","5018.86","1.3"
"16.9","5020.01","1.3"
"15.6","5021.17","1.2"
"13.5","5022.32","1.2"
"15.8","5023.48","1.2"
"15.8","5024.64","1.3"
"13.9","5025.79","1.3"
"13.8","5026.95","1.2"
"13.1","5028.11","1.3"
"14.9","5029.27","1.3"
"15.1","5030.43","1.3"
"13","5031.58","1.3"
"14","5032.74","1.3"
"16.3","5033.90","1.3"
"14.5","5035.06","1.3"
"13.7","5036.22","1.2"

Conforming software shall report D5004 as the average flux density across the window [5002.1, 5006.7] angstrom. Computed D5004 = 16.6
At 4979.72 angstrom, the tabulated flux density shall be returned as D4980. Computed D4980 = 14.1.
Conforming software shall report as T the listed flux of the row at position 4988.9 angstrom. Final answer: 14.7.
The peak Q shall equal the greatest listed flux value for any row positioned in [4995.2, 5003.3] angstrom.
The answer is 16.8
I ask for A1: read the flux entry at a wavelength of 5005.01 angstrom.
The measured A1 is 16.9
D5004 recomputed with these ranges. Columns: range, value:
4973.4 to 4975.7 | 16.7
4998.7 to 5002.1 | 15.9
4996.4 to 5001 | 15.1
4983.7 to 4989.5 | 15.4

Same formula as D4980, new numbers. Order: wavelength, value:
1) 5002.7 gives 16.8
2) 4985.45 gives 16.2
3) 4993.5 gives 14.4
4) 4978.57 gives 14.8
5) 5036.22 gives 13.7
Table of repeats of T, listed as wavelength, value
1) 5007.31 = 13.5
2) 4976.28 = 15.3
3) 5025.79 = 13.9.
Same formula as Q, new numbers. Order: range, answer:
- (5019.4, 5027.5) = 16.9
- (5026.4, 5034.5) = 16.3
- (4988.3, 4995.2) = 18.3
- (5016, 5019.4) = 17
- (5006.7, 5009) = 13.5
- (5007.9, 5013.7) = 16.2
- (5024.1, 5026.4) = 15.8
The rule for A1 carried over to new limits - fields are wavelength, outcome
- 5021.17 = 15.6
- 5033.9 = 16.3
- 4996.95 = 13.4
